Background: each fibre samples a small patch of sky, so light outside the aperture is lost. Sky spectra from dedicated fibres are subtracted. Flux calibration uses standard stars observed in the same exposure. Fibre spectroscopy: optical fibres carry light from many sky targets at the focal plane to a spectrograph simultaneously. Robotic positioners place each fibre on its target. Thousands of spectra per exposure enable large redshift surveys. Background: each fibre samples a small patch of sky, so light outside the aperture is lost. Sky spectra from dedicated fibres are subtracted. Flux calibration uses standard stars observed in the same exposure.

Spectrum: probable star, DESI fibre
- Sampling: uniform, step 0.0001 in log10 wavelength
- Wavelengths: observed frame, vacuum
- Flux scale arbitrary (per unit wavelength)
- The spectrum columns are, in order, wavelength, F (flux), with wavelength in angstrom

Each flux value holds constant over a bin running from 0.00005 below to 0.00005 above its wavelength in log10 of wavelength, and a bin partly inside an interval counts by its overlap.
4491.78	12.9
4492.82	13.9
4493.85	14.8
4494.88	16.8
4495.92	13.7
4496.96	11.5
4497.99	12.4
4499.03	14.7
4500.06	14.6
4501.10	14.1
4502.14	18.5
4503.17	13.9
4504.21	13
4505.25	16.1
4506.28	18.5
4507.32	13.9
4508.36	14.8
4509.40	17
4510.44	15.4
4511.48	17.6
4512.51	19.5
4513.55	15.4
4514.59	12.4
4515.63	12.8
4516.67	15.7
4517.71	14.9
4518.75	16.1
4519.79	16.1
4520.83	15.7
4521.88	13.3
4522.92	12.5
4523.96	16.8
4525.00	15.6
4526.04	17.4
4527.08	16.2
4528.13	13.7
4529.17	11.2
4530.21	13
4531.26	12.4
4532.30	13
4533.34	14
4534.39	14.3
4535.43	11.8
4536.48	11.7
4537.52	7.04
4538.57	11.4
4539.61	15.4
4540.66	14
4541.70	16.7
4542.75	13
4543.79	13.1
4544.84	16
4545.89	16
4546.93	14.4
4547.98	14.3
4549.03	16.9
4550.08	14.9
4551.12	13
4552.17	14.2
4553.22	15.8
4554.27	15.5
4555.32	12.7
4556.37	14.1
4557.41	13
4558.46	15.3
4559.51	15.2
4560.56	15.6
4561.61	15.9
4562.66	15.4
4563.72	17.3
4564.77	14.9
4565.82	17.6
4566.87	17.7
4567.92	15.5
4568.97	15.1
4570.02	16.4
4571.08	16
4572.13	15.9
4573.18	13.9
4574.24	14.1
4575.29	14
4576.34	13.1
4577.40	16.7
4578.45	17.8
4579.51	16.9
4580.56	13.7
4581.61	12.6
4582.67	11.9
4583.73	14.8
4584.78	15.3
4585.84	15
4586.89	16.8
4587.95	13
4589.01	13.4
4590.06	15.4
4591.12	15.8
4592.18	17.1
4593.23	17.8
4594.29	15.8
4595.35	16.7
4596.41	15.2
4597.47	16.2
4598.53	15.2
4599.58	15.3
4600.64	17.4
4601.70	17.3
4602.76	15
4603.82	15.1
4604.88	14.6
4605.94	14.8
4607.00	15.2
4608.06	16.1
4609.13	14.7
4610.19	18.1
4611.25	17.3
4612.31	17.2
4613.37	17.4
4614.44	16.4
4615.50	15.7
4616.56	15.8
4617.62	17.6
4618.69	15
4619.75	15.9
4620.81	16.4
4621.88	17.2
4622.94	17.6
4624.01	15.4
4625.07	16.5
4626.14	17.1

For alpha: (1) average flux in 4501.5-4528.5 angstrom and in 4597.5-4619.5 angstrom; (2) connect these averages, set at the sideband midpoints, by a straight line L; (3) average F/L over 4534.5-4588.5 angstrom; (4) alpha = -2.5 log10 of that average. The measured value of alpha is 0.08 mag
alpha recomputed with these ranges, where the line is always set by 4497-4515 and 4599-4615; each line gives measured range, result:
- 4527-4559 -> 0.14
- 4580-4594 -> 0.08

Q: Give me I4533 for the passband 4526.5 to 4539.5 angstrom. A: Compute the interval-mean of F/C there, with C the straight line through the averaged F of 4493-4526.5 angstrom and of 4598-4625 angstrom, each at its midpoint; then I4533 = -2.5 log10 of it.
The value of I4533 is 0.22 mag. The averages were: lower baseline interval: 15.2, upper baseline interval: 16.2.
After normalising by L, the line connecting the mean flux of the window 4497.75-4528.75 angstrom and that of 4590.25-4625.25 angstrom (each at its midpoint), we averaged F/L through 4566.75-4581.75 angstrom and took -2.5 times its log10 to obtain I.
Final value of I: 0.040 mag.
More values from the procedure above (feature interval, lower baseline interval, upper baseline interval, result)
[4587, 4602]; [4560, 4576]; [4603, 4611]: -0.017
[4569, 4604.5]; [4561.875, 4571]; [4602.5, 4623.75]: 0.058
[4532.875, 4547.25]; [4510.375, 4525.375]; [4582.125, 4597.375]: 0.139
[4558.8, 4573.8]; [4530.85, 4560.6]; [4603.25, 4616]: -0.089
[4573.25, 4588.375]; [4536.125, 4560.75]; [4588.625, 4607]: 0.039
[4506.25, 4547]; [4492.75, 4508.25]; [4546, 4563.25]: 0.023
